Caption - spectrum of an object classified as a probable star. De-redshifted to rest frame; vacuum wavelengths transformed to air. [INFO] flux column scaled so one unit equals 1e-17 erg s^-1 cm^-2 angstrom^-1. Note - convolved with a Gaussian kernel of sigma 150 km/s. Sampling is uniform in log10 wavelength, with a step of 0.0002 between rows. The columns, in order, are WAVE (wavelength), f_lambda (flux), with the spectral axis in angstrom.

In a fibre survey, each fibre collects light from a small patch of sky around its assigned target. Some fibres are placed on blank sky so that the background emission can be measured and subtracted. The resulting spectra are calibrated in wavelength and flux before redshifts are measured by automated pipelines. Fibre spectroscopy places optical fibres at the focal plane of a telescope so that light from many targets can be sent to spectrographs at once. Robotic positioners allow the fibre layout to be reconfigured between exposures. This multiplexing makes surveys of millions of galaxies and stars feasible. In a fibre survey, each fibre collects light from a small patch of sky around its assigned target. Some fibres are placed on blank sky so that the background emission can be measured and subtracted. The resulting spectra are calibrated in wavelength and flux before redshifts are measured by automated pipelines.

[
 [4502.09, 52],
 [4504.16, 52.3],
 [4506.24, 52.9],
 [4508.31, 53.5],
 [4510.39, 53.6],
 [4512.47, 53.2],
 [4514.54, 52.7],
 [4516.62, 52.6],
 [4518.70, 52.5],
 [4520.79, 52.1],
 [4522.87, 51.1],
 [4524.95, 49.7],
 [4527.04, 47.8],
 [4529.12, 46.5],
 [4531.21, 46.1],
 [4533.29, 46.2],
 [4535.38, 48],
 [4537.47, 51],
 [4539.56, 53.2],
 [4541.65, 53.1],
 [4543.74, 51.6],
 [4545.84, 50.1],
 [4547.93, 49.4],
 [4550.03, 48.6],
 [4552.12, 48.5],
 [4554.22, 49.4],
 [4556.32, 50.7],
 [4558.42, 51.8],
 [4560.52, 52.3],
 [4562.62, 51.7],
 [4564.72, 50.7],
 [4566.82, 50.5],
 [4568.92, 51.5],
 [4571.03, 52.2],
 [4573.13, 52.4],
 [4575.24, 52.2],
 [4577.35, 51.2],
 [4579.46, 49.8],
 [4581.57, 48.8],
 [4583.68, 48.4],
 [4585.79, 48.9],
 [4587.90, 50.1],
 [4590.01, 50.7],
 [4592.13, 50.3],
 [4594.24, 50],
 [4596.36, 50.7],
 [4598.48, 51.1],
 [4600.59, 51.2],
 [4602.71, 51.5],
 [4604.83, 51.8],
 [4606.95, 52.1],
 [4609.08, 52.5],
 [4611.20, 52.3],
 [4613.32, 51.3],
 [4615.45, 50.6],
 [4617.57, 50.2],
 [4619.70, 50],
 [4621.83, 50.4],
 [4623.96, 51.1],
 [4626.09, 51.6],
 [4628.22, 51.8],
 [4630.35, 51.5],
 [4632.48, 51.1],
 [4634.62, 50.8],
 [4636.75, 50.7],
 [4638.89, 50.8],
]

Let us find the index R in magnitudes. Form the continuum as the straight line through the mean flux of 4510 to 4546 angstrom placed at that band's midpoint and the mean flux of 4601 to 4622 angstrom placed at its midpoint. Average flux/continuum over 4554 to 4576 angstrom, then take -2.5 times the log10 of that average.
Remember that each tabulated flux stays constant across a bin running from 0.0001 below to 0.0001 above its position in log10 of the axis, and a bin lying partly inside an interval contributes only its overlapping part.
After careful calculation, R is -0.01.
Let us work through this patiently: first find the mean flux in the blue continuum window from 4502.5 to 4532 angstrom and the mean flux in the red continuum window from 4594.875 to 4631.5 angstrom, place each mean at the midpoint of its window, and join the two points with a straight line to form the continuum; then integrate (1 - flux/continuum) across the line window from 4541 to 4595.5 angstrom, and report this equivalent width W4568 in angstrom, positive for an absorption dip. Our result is 0.7 angstrom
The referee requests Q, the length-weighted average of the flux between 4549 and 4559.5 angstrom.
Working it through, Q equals 49.8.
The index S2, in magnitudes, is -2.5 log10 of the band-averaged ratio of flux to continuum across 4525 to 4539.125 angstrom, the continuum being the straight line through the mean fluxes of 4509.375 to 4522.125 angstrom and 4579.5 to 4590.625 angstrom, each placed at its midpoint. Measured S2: 0.09 mag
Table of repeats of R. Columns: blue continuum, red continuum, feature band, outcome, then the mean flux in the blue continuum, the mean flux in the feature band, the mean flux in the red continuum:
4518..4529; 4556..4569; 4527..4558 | 0.03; 50.2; 49.4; 51.4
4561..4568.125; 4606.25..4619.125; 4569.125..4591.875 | 0.02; 51.2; 50.5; 51.4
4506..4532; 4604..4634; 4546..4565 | 0.02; 51.1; 50.3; 51.3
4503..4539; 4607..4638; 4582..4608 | 0.01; 50.7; 50.5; 51.2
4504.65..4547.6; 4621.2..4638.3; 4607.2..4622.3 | 0.00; 50.9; 51.1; 51.1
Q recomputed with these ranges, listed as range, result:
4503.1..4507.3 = 52.7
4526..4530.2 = 47.2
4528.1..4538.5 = 47.6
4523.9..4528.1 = 48.8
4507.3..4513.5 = 53.4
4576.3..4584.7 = 49.5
